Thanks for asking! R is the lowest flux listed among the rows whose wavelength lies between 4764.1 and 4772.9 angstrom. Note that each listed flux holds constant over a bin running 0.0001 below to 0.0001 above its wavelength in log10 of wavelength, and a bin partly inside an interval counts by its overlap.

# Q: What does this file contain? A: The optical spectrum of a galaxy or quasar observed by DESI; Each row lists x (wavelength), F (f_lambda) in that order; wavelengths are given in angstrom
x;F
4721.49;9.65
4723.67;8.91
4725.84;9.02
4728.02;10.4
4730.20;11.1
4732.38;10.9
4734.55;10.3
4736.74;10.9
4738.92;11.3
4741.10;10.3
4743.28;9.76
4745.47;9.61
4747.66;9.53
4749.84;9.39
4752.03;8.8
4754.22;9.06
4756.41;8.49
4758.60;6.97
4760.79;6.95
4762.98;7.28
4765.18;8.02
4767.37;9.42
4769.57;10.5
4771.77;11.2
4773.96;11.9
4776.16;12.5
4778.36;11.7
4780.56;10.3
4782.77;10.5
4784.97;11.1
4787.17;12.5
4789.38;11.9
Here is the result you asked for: 8.02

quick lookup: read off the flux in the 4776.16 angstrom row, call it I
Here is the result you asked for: 12.5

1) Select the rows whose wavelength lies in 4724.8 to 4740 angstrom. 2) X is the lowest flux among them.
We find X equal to 9.02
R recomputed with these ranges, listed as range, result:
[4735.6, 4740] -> 10.9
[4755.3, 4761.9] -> 6.95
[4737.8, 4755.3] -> 8.8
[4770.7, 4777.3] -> 11.2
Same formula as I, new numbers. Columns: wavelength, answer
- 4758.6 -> 6.97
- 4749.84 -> 9.39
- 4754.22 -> 9.06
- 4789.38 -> 11.9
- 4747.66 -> 9.53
